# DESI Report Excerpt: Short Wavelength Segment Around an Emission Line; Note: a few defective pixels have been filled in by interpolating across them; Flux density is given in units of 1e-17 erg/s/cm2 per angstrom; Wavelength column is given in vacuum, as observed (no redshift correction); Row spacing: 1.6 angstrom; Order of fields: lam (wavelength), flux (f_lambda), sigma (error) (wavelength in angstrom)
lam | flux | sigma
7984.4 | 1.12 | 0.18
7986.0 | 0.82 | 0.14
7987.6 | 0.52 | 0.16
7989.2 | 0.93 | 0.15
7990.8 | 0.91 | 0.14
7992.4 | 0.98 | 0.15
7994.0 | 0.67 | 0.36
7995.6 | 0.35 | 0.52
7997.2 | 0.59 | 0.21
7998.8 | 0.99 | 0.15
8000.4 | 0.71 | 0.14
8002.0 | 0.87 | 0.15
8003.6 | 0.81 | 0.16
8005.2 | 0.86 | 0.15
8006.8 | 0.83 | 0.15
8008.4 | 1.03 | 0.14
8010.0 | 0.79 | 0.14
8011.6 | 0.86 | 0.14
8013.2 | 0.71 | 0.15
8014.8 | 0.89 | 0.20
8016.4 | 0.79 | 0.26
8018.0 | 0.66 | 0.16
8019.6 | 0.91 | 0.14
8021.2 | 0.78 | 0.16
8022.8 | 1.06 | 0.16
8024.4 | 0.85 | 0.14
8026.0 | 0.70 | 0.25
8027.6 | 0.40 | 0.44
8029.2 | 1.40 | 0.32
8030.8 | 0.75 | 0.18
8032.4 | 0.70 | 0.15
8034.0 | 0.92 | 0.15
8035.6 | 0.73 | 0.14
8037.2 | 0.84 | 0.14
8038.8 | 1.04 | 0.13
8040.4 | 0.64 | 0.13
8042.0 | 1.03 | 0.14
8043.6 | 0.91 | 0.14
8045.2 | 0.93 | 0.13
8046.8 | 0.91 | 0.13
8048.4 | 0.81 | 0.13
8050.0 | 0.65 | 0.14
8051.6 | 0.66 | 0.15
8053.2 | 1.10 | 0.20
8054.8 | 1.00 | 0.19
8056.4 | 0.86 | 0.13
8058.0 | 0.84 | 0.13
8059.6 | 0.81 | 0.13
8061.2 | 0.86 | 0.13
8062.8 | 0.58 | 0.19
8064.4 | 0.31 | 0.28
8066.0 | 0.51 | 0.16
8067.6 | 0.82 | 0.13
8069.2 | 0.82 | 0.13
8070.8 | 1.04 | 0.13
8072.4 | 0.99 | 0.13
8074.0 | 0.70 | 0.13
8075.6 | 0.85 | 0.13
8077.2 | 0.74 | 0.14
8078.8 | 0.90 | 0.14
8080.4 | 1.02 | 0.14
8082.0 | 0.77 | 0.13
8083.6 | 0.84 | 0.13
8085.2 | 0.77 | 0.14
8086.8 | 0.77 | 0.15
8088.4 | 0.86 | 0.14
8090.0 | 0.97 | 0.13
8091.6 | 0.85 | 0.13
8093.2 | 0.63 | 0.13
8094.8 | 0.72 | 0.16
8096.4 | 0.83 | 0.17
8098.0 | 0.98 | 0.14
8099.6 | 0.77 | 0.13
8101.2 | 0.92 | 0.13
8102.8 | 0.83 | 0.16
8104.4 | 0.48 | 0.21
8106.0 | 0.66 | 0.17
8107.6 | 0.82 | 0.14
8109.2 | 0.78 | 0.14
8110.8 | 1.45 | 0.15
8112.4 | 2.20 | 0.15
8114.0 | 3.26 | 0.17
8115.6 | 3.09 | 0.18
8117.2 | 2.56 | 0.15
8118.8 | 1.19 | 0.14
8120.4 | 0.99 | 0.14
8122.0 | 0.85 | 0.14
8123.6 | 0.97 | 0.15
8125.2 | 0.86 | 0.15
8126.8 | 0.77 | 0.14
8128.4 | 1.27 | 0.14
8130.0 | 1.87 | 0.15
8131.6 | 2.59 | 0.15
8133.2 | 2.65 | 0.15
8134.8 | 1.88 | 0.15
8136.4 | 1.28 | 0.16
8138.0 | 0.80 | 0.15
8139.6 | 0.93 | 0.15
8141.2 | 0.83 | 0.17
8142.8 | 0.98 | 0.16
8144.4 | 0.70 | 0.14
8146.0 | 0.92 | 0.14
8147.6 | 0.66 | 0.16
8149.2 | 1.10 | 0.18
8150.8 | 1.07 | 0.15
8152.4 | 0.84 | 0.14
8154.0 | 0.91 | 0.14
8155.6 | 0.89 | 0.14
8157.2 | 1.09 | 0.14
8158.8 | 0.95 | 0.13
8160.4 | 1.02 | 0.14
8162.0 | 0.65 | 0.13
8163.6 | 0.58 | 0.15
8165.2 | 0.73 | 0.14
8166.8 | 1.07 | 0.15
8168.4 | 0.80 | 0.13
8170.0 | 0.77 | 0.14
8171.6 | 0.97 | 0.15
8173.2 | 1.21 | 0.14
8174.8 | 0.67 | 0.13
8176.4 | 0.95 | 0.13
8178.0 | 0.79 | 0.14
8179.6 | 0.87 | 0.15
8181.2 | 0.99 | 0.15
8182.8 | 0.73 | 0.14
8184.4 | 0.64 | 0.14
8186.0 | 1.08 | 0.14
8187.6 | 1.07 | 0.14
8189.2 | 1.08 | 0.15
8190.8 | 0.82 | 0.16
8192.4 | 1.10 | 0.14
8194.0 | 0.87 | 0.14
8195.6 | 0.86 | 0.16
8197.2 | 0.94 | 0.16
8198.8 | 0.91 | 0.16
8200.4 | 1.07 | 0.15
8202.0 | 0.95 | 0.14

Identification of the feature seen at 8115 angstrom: [S II]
